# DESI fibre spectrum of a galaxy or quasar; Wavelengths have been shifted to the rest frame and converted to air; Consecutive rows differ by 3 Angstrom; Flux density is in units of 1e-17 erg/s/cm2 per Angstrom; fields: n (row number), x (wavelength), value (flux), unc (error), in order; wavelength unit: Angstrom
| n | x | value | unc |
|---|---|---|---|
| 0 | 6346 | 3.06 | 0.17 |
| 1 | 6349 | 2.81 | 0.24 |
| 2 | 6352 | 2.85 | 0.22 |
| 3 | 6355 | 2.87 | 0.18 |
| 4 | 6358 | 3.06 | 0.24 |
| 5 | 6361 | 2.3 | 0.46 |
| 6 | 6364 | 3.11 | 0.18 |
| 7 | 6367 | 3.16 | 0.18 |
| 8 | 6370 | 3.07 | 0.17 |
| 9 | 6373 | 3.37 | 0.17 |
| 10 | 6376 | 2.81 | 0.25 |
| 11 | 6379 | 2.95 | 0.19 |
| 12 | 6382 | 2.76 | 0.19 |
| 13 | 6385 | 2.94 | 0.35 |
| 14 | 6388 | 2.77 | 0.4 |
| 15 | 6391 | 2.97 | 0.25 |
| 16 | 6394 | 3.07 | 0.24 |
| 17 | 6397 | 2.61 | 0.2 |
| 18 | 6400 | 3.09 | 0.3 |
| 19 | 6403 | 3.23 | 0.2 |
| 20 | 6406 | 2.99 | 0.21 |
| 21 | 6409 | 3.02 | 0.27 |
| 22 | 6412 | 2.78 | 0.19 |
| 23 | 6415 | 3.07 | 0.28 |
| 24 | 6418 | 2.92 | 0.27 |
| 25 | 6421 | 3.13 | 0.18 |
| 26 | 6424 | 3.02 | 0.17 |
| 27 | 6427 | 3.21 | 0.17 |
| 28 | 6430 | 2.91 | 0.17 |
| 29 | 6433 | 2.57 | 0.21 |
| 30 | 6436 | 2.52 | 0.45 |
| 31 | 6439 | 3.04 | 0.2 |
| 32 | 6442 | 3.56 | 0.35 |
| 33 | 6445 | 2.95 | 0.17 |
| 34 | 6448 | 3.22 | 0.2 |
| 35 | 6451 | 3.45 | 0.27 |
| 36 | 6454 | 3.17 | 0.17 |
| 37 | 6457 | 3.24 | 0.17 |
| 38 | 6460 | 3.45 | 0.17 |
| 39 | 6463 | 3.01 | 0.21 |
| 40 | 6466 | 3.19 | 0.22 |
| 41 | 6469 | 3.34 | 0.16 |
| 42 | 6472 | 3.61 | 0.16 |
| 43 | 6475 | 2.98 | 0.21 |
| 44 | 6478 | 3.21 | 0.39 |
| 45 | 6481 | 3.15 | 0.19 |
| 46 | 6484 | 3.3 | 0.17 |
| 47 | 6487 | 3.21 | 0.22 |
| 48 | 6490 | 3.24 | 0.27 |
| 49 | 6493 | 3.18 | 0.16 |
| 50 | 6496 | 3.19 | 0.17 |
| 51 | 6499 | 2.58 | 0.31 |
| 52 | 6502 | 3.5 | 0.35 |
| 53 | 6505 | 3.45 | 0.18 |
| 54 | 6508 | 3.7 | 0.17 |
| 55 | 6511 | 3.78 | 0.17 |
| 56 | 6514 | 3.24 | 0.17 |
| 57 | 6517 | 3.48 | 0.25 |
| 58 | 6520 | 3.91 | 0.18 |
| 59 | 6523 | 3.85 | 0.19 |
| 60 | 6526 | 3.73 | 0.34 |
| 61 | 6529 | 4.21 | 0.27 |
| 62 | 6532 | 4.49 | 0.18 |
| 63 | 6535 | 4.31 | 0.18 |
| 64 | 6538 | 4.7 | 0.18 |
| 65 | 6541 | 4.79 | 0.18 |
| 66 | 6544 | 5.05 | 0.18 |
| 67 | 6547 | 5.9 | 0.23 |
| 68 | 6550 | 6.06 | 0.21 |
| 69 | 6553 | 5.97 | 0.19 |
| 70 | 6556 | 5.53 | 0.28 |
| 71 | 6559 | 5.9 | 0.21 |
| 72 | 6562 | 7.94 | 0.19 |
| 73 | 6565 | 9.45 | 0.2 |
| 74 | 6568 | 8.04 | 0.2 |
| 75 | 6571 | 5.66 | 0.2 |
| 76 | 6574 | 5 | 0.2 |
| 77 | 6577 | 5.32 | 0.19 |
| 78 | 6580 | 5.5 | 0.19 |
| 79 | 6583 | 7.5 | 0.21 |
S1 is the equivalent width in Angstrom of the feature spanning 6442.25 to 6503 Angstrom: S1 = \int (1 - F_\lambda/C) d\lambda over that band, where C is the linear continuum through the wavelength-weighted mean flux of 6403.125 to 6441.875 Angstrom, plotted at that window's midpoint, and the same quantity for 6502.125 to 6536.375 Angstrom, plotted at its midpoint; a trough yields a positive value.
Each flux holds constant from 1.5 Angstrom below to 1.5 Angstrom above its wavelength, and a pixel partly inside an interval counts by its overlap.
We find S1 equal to 3.3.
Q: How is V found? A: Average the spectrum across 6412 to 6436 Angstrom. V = 2.94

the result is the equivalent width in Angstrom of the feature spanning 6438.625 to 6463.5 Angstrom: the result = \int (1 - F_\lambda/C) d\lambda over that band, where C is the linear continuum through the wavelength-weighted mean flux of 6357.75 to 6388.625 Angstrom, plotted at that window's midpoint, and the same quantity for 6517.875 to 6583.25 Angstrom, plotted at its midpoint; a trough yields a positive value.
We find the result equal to 5.0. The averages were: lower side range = 2.94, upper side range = 5.53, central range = 3.25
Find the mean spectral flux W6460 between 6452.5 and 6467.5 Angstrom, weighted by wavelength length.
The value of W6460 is 3.21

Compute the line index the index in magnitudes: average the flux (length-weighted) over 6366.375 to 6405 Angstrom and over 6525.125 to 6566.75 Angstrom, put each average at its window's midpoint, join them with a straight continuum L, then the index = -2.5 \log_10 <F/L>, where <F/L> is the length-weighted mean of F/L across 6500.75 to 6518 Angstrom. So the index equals 0.38 mag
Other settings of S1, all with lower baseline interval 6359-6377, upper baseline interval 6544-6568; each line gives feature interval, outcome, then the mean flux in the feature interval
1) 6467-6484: 6.1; 3.26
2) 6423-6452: 8.7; 3.04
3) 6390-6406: 2.6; 2.99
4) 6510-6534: 8.6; 3.85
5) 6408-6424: 3.8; 2.99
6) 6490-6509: 7.9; 3.25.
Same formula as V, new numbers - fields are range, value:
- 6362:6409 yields 2.99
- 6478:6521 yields 3.34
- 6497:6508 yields 3.25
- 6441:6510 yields 3.26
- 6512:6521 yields 3.54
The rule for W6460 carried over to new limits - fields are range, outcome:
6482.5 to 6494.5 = 3.23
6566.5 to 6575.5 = 6.23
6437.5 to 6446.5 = 3.18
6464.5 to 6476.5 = 3.28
